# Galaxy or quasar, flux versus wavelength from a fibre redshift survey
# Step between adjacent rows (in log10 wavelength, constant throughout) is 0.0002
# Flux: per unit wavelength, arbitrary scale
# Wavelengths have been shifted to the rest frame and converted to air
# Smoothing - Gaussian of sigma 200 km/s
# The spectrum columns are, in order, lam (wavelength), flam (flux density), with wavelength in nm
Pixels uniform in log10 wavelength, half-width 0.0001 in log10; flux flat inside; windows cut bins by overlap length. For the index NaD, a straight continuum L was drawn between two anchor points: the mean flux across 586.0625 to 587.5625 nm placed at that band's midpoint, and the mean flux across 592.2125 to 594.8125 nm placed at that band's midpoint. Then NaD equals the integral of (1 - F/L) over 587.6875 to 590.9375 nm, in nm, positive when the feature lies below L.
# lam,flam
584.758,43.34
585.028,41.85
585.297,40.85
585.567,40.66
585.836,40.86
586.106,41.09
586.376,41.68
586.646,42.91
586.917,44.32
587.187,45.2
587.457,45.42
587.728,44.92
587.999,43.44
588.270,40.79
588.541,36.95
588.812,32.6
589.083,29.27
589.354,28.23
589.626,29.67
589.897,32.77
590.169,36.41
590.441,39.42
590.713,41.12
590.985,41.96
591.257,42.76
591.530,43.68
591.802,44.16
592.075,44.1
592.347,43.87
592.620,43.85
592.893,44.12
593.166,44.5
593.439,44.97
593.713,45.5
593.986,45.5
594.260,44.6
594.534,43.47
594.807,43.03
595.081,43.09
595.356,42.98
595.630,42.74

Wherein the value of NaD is 0.57 nm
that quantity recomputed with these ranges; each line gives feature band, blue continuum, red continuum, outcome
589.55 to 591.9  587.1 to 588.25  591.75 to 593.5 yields 0.264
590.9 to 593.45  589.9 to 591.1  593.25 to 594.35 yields -0.106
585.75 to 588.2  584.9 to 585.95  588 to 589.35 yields -0.330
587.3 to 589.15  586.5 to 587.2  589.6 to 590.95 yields 0.076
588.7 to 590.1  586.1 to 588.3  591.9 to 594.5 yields 0.419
